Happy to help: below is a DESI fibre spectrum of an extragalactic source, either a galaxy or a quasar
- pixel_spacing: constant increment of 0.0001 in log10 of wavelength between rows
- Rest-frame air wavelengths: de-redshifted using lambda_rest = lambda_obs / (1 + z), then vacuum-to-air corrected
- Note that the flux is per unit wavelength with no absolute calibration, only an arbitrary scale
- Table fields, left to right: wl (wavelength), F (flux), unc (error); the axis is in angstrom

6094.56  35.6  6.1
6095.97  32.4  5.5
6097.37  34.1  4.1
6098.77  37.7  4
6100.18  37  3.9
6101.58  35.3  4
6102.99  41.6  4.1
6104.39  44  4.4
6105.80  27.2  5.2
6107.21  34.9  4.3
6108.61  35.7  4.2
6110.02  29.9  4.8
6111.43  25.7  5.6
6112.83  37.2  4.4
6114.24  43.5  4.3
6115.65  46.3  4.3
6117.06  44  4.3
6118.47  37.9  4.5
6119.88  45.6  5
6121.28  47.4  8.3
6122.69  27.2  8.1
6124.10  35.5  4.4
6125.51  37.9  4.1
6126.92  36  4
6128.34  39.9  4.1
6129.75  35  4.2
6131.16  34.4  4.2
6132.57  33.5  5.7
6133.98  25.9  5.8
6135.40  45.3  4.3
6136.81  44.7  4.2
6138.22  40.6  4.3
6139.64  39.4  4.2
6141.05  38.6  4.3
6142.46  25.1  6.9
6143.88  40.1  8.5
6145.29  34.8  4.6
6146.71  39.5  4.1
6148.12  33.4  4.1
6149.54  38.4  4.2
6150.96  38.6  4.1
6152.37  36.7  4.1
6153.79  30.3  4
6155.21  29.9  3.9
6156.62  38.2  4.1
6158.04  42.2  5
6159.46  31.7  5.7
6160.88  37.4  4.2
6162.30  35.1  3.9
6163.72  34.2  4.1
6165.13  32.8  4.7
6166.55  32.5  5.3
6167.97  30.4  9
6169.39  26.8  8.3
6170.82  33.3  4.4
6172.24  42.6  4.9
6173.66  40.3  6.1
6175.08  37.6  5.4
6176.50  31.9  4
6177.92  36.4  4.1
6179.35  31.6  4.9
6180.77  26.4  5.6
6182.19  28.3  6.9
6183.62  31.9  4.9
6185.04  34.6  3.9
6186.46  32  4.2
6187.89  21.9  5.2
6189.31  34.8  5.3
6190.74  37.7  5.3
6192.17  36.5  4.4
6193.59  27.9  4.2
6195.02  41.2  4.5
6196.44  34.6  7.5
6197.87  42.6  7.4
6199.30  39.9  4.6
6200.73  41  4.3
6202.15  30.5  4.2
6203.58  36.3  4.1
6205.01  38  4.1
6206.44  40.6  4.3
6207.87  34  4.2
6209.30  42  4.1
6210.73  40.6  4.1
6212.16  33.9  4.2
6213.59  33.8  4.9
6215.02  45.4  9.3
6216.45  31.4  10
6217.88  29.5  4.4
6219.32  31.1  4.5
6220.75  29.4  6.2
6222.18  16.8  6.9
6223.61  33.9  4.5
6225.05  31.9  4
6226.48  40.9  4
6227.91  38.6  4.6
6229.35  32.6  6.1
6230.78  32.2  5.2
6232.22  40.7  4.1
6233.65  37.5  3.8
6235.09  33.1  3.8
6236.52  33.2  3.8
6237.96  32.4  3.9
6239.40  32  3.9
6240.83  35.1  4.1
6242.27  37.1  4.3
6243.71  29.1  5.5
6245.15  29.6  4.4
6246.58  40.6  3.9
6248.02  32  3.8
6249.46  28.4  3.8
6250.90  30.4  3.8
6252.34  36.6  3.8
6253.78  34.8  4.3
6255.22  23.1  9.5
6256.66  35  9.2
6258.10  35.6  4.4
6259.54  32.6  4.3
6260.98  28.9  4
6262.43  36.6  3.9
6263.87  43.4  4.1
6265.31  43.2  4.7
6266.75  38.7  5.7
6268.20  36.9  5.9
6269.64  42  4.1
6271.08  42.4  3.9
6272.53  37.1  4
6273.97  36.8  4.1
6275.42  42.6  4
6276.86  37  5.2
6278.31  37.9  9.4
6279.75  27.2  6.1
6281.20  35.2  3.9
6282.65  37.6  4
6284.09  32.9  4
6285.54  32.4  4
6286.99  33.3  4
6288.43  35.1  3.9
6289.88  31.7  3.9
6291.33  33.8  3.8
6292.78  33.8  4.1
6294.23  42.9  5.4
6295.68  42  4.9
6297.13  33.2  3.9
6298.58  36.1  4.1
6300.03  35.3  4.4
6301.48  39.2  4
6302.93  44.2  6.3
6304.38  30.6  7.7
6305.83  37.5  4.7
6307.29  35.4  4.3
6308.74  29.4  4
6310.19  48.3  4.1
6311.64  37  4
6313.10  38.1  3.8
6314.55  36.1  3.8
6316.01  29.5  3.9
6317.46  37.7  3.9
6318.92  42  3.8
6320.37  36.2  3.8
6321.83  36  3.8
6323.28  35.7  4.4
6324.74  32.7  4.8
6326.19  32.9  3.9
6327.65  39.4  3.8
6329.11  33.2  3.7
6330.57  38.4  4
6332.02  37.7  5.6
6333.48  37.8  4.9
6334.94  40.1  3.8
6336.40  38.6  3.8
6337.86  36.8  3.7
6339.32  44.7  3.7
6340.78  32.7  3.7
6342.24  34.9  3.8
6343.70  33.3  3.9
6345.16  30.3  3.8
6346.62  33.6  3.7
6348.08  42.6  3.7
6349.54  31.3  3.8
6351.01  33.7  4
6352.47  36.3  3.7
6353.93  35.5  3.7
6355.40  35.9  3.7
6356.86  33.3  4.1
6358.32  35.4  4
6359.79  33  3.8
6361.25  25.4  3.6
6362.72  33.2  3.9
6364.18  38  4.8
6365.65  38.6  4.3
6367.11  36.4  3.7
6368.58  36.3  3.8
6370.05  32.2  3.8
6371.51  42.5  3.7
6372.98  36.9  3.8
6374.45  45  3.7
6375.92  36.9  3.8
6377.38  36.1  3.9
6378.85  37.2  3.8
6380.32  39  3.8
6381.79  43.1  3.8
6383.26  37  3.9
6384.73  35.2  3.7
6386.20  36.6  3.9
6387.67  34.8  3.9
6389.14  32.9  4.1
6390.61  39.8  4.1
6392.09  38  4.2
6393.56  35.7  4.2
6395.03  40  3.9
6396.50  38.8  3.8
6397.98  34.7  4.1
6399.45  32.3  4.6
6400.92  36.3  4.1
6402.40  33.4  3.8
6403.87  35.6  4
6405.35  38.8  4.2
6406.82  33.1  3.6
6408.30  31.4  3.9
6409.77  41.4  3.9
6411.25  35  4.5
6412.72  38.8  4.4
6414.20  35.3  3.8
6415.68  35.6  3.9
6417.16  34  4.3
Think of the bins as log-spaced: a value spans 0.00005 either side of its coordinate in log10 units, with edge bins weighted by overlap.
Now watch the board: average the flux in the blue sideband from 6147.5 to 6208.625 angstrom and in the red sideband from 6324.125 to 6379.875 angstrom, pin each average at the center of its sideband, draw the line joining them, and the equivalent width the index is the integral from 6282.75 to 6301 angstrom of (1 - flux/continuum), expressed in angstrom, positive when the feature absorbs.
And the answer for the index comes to 0.1 angstrom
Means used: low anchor 34.7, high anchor 36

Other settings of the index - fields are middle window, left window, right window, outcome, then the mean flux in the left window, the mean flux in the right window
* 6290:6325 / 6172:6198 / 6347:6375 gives -1.5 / 33.9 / 35.8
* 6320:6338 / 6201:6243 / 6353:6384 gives -0.3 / 34.7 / 36.5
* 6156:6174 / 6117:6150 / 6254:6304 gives 1.0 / 37.4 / 36.3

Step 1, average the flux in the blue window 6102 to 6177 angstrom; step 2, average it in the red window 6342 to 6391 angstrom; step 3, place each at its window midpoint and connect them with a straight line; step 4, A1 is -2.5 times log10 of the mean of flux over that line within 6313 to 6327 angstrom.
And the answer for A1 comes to 0.01 mag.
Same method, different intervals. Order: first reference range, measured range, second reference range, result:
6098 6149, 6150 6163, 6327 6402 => 0.04 mag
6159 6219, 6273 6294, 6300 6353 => 0.03 mag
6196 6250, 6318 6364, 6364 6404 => 0.03 mag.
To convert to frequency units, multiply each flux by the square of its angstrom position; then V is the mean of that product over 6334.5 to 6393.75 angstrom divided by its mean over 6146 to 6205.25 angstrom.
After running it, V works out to 1.11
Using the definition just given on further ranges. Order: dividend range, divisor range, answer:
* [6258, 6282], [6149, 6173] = 1.11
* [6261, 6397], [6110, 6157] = 1.05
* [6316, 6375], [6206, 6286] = 1.07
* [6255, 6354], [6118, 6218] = 1.06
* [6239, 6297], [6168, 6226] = 1.06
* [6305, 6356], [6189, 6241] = 1.07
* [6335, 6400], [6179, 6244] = 1.11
